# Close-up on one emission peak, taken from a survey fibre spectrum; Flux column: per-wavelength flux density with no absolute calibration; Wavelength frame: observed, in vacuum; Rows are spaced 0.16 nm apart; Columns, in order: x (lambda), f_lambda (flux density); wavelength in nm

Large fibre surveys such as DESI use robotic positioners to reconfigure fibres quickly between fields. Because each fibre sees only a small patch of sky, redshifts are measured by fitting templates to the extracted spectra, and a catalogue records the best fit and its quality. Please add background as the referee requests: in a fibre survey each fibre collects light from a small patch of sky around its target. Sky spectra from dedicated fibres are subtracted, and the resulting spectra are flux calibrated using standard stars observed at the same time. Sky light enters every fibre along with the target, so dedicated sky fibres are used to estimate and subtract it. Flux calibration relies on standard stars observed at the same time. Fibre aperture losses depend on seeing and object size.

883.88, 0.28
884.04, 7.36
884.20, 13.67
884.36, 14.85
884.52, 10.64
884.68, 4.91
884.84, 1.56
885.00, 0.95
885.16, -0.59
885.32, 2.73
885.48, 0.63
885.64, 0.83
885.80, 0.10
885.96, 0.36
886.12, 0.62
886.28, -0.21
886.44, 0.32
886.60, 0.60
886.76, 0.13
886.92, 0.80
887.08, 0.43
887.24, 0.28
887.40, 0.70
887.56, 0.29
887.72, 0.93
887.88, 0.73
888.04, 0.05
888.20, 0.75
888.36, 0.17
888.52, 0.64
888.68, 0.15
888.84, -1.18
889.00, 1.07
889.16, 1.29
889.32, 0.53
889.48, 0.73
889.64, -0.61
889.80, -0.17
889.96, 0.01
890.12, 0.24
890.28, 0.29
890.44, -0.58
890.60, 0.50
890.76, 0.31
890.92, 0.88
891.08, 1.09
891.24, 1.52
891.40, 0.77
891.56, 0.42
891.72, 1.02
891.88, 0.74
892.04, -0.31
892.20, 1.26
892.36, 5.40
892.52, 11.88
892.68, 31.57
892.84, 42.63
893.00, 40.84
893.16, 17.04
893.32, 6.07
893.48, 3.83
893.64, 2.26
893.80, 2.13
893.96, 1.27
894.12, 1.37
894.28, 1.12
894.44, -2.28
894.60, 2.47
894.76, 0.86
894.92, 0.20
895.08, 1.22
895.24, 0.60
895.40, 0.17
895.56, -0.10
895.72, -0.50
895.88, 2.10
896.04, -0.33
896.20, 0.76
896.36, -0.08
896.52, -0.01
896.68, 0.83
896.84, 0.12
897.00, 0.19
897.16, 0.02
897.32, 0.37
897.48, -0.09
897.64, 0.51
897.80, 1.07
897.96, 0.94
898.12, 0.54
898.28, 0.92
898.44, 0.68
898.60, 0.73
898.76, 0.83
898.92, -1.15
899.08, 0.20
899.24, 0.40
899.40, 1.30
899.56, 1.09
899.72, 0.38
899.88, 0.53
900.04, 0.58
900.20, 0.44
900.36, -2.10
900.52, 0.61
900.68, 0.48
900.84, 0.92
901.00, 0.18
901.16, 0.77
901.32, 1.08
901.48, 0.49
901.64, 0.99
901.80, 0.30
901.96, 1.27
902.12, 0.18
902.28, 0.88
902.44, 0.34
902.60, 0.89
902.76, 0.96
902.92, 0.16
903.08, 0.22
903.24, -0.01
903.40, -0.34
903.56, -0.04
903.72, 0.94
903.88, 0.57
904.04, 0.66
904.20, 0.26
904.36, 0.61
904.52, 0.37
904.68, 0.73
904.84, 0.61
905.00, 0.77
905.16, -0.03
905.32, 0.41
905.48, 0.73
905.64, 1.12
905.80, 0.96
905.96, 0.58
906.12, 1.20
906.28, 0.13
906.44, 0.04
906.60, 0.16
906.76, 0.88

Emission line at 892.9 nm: [O III] 5007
